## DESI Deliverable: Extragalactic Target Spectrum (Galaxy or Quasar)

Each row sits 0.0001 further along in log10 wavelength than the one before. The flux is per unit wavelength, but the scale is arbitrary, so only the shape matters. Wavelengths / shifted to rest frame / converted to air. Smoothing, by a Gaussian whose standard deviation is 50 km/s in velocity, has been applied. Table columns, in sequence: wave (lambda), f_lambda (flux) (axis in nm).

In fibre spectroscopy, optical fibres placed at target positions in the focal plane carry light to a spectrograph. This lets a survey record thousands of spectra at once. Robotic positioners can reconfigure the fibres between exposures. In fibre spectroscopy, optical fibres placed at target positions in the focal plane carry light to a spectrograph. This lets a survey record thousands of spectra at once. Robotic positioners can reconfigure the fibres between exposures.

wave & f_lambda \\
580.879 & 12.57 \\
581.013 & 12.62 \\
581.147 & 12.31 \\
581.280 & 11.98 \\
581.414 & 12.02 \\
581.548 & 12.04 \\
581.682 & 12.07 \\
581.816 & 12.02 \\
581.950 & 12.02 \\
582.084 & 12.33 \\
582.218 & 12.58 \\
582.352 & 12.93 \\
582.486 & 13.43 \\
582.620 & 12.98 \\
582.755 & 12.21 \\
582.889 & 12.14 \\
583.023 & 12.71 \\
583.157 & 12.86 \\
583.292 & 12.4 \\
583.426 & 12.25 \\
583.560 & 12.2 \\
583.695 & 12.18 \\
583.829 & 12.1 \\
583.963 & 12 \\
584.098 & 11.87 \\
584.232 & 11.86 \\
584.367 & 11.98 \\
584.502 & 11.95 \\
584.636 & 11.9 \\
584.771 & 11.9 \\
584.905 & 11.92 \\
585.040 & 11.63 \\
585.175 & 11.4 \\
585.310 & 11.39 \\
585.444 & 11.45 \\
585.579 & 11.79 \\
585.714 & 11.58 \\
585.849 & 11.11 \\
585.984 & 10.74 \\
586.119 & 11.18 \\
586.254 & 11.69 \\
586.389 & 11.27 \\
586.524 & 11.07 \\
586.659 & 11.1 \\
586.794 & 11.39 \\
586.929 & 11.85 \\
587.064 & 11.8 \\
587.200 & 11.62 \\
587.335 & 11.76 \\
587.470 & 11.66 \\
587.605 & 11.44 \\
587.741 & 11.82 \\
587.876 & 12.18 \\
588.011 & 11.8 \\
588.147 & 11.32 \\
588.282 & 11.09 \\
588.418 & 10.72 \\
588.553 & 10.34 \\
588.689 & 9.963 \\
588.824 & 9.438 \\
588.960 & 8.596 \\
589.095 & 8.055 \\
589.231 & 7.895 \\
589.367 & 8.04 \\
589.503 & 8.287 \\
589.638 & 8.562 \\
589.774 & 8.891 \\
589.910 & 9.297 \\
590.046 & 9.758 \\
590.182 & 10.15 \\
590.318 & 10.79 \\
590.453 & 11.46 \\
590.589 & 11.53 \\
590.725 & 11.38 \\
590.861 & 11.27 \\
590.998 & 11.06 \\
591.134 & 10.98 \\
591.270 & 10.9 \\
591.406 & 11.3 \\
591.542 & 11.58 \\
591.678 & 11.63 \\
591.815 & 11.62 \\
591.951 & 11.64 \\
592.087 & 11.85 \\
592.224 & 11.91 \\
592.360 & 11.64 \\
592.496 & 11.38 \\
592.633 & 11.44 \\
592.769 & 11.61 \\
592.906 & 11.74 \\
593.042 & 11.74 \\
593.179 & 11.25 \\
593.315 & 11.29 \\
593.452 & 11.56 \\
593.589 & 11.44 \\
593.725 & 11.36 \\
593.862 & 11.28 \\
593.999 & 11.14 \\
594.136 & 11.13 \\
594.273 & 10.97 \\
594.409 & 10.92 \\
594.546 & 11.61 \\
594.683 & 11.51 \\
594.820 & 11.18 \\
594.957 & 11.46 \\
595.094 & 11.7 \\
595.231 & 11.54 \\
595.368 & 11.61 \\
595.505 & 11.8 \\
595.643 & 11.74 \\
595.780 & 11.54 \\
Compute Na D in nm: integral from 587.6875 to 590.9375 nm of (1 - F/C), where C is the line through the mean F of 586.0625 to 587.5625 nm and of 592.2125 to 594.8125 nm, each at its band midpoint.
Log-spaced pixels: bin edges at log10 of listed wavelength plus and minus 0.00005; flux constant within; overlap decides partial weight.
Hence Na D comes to 0.385 nm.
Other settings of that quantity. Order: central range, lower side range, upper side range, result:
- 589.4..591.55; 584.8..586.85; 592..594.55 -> 0.20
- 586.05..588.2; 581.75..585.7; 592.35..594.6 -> 0.06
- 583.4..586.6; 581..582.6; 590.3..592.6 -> 0.10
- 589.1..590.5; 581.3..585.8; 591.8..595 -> 0.29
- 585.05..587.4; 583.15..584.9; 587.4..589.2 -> -0.02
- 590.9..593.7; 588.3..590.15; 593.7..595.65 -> -0.29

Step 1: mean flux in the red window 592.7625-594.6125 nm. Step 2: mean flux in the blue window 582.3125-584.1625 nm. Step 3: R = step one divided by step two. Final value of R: 0.9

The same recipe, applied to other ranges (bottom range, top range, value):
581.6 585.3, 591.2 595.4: 0.94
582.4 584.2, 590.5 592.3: 0.92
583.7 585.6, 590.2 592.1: 0.96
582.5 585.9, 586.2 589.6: 0.88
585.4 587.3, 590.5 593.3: 1.01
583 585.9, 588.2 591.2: 0.83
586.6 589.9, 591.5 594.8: 1.10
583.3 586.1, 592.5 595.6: 0.97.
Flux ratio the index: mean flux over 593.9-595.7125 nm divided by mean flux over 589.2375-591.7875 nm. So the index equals 1.1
